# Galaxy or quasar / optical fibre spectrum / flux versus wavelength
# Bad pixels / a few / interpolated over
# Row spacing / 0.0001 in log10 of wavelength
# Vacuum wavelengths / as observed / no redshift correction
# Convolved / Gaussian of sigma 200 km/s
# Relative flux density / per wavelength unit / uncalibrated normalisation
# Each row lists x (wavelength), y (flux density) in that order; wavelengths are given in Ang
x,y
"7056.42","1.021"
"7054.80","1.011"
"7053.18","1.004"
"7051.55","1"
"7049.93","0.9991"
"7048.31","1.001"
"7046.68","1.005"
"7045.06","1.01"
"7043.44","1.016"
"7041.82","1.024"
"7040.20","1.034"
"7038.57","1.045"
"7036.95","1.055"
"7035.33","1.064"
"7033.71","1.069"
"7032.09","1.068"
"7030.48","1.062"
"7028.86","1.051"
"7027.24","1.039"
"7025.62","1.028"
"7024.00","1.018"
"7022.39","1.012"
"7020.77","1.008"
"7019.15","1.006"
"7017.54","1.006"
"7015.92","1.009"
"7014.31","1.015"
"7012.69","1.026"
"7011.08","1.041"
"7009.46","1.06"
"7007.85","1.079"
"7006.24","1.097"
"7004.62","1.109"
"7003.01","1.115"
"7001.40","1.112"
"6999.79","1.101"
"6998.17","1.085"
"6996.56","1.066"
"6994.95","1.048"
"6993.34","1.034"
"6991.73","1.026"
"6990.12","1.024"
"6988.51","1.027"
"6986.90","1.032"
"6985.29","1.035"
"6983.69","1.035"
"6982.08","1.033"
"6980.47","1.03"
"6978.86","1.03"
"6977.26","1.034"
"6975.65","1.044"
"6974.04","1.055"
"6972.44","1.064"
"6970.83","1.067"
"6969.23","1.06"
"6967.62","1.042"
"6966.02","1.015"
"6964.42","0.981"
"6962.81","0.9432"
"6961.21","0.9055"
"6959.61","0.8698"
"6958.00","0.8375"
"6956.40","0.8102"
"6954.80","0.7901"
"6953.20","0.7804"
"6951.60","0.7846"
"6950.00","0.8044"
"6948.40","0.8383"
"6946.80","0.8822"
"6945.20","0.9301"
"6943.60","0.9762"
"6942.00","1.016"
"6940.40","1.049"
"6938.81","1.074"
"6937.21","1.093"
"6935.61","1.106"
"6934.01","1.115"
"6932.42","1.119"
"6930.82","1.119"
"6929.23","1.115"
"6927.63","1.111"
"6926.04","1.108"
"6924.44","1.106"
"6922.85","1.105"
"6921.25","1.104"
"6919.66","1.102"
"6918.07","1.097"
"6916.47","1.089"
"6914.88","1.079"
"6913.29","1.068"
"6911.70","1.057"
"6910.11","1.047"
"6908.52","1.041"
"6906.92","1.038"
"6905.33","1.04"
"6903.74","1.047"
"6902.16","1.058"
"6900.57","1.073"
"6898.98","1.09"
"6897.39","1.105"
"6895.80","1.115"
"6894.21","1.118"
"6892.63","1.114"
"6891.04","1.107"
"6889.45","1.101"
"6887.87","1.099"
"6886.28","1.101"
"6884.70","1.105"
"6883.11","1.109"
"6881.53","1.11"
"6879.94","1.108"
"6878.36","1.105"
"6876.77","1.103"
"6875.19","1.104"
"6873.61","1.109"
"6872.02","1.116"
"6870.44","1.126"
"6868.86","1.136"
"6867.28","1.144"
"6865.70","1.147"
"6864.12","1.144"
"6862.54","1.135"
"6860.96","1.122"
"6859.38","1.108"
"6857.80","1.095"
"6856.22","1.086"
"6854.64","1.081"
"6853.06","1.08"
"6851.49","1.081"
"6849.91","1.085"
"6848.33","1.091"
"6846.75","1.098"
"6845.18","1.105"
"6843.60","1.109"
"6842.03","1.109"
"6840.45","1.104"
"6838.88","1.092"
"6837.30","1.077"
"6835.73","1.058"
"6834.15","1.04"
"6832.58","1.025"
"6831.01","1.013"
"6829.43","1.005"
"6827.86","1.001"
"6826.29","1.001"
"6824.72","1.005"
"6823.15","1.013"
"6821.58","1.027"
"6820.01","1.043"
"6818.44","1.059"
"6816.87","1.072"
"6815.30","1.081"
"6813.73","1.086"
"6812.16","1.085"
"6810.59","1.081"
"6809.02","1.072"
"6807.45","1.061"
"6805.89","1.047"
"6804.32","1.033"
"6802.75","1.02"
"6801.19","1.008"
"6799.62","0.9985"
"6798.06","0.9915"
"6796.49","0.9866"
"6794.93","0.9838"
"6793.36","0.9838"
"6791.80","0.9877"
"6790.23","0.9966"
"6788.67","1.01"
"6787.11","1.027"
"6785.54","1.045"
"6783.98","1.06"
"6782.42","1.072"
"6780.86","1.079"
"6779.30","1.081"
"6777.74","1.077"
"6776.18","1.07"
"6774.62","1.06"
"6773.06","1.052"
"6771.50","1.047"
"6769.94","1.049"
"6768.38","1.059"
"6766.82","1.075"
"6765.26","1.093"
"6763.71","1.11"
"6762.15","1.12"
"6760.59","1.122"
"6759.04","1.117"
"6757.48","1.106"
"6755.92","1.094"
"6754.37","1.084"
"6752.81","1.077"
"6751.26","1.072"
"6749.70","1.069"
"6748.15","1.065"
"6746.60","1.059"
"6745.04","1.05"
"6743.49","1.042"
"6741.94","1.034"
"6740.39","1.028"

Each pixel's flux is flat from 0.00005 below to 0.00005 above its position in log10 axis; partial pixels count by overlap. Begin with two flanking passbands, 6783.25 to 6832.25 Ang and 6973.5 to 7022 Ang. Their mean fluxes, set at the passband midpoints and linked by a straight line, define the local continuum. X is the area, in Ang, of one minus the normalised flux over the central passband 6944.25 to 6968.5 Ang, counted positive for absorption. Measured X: 3.7 Ang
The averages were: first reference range 1.03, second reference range 1.05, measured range 0.882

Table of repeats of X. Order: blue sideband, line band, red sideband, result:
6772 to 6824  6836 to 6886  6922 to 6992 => -4.00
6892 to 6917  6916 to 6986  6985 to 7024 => 3.66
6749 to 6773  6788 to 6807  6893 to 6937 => 1.42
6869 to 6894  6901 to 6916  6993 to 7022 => 0.59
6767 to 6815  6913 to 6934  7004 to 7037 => -1.22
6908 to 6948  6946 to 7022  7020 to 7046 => 3.80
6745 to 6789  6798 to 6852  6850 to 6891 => 1.95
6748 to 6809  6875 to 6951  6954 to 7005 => -3.00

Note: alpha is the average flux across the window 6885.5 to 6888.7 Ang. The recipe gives 1.1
